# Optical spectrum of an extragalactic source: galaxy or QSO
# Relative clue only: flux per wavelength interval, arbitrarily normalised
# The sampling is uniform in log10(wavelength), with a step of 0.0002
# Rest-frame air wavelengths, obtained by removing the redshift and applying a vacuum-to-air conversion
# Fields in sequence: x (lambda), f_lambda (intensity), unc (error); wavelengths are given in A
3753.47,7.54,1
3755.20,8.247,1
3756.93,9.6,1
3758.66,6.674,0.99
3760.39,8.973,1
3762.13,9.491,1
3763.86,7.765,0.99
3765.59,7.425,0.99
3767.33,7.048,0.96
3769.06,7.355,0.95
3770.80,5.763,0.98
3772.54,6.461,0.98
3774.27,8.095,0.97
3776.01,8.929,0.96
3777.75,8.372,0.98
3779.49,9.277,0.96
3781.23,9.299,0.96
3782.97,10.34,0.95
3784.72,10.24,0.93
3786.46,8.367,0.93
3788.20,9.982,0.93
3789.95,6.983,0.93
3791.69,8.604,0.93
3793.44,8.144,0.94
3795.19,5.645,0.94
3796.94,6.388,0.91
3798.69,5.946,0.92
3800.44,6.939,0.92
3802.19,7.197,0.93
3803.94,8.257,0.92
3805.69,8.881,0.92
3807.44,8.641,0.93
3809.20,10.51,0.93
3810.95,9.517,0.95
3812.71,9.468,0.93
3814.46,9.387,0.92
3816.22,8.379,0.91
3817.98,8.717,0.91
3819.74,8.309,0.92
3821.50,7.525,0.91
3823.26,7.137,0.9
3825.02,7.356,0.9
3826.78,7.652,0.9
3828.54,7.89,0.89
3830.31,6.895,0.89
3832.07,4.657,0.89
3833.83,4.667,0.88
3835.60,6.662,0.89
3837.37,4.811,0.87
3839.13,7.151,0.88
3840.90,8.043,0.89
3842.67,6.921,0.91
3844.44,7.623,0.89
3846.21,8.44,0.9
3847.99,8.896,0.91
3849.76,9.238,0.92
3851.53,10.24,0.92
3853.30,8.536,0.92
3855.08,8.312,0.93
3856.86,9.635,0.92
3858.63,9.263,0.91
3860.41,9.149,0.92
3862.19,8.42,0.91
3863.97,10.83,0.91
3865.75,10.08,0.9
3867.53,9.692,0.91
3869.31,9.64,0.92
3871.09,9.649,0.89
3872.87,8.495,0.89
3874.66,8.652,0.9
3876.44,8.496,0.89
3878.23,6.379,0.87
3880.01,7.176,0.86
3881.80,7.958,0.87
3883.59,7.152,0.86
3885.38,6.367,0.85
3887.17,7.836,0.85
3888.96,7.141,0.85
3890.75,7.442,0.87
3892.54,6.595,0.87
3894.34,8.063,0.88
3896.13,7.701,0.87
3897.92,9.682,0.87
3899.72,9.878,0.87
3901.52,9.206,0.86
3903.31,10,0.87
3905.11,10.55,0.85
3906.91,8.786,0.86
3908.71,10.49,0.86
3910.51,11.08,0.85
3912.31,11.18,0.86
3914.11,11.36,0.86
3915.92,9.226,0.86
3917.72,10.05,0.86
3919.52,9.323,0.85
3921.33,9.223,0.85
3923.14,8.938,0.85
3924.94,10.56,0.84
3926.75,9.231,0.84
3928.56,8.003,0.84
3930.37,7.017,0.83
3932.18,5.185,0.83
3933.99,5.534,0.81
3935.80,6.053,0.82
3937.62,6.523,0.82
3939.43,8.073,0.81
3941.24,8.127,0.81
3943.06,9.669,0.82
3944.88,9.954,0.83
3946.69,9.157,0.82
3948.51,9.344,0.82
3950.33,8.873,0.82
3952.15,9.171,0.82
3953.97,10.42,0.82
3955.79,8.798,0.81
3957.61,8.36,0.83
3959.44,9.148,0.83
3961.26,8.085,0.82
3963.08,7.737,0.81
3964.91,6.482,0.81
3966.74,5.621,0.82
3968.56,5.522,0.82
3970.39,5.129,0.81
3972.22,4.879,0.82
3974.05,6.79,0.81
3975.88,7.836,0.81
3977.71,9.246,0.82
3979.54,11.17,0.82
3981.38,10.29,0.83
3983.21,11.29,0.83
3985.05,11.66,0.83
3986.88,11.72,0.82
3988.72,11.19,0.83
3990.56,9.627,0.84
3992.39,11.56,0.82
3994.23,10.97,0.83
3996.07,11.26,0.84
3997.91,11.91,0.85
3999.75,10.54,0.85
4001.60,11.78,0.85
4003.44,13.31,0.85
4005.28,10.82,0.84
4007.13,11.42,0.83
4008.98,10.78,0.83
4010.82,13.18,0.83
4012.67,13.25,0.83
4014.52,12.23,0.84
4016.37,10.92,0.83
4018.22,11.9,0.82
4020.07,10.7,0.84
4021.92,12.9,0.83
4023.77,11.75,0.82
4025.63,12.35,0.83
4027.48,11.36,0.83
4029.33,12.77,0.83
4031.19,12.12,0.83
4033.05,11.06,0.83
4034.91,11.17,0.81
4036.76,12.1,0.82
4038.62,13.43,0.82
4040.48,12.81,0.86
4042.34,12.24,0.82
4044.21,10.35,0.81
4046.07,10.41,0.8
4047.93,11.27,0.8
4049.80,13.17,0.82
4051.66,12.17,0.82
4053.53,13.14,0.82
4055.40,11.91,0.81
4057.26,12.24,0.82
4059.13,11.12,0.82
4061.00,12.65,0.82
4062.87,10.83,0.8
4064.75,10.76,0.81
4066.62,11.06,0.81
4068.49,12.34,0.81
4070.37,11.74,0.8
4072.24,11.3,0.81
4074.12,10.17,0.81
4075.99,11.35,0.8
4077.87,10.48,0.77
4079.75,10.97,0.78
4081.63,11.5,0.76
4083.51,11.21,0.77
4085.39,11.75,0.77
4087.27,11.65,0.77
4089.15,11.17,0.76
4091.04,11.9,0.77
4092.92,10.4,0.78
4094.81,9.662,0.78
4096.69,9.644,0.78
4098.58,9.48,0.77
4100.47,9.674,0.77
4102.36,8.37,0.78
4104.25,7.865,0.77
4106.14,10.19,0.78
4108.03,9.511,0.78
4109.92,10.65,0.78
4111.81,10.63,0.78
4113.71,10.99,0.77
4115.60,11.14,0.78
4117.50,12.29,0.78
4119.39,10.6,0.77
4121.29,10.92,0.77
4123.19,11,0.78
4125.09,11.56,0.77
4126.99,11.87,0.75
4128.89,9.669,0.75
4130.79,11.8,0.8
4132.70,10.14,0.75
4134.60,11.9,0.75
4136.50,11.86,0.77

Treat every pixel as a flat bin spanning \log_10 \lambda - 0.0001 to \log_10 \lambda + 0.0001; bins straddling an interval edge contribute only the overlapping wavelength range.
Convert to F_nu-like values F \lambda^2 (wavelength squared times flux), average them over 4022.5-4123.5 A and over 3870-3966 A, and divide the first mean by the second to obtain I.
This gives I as 1.41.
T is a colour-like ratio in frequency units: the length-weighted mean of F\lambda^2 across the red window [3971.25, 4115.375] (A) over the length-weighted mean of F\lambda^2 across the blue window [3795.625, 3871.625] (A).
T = 1.51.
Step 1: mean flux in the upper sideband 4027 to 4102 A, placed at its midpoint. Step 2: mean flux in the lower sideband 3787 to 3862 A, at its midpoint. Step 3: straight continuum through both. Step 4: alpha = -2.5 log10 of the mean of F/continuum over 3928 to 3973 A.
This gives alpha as 0.26 mag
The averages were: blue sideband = 7.93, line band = 7.64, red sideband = 11.4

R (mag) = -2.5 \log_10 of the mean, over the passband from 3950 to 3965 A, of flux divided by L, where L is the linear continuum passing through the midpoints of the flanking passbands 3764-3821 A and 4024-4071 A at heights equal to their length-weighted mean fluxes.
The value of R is 0.22 mag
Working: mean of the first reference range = 8.21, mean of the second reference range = 11.9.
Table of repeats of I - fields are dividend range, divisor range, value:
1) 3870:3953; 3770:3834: 1.14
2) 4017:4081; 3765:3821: 1.62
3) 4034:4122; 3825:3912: 1.48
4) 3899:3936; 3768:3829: 1.19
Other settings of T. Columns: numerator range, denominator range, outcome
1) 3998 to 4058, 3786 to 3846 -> 1.74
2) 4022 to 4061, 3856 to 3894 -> 1.56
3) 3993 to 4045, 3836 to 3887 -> 1.53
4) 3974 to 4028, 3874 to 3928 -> 1.34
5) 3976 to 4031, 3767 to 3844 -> 1.63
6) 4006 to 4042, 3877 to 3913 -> 1.50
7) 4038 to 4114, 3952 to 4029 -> 1.13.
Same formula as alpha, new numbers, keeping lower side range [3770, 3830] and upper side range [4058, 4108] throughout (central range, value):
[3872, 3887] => 0.17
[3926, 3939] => 0.35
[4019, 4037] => -0.16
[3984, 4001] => -0.13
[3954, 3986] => 0.19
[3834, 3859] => 0.08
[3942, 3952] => 0.02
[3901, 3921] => -0.10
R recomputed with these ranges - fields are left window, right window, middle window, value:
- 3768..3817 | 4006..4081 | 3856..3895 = 0.13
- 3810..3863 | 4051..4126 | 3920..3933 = 0.08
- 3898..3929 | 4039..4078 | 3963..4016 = 0.08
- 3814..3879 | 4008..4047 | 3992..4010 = -0.01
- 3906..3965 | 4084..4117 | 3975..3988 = -0.14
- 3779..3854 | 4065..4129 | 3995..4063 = -0.18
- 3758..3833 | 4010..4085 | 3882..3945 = 0.14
